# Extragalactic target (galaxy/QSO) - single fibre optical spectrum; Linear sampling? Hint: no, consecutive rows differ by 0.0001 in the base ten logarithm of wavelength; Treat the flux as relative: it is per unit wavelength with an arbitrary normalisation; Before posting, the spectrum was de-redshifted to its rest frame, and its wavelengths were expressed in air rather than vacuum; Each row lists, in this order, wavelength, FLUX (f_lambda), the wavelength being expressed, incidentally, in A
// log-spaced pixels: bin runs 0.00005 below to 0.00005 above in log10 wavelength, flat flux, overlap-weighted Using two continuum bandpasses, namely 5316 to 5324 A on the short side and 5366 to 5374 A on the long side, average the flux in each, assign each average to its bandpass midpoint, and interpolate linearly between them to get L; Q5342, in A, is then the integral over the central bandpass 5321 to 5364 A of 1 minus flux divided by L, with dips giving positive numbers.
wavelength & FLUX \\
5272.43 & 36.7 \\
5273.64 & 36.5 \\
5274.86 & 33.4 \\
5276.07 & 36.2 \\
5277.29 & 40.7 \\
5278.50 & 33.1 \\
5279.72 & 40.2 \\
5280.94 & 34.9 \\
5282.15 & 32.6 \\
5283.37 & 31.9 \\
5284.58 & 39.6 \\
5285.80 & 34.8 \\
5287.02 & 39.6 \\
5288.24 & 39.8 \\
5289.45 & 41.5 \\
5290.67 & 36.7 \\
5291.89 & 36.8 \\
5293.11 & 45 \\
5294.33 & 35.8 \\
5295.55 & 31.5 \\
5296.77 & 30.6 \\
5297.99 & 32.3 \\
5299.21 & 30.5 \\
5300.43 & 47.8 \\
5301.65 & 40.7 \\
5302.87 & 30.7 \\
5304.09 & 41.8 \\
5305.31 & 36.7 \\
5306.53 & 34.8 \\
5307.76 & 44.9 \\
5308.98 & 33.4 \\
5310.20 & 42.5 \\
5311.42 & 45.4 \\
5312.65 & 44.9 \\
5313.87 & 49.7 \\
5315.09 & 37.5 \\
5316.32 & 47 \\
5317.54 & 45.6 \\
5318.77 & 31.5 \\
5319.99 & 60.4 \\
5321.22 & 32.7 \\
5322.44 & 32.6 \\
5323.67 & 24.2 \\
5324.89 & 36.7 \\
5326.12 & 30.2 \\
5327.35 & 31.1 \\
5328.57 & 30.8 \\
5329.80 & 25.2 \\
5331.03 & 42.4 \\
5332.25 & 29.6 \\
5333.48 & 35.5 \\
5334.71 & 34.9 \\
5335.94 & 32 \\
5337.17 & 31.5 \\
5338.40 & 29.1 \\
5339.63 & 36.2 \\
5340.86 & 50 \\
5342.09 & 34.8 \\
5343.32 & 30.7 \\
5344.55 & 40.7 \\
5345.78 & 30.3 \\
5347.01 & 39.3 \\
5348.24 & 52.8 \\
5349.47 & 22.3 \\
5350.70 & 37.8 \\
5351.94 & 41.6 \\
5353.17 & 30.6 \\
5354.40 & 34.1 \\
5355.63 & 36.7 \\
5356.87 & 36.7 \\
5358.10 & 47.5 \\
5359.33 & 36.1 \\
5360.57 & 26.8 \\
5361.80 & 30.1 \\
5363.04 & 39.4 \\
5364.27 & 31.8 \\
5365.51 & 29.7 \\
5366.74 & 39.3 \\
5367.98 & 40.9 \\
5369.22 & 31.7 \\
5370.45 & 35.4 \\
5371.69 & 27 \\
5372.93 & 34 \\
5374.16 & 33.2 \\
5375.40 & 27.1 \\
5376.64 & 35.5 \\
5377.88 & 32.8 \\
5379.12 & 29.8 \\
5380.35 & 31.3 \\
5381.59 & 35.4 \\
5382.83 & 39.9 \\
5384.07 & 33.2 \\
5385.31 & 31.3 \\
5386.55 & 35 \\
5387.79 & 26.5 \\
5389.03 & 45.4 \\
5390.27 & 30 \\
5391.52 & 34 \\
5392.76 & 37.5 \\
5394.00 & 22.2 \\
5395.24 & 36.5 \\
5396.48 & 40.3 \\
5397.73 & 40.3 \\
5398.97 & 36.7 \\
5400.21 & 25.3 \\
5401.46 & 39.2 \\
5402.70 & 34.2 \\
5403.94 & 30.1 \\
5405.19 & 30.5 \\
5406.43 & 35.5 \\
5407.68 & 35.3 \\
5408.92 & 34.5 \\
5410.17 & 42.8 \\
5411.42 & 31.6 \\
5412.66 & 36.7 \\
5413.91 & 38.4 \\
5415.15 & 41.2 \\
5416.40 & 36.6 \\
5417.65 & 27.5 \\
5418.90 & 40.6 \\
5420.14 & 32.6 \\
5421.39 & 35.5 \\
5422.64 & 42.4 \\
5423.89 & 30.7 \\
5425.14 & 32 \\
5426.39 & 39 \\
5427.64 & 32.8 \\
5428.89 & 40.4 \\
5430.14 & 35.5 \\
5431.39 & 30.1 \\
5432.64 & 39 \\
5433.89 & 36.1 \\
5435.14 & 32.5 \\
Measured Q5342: 2.9 A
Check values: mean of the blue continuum 39.4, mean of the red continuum 34.6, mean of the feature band 34.7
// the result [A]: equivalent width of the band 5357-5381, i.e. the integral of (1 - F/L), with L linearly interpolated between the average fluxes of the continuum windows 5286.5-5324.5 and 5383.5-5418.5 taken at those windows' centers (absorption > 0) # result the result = 1.56 A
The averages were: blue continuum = 38.9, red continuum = 34.6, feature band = 33.7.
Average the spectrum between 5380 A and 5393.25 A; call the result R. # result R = 34.5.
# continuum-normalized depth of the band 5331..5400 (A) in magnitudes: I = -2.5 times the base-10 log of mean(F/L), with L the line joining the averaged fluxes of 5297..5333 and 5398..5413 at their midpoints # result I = 0.03 mag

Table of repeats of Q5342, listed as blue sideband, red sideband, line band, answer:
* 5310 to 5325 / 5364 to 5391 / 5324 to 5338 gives 2.4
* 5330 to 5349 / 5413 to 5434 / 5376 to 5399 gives 1.1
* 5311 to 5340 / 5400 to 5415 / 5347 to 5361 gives -0.4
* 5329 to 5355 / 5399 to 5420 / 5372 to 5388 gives 1.1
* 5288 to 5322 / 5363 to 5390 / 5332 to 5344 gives 0.7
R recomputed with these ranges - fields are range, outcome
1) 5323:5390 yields 34.3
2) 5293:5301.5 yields 35.9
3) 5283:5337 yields 37.2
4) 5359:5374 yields 33.5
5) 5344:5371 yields 36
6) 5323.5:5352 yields 34.6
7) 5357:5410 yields 34.1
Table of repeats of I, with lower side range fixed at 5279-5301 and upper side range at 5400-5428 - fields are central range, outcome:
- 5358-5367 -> 0.05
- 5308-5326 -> -0.11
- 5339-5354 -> -0.04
